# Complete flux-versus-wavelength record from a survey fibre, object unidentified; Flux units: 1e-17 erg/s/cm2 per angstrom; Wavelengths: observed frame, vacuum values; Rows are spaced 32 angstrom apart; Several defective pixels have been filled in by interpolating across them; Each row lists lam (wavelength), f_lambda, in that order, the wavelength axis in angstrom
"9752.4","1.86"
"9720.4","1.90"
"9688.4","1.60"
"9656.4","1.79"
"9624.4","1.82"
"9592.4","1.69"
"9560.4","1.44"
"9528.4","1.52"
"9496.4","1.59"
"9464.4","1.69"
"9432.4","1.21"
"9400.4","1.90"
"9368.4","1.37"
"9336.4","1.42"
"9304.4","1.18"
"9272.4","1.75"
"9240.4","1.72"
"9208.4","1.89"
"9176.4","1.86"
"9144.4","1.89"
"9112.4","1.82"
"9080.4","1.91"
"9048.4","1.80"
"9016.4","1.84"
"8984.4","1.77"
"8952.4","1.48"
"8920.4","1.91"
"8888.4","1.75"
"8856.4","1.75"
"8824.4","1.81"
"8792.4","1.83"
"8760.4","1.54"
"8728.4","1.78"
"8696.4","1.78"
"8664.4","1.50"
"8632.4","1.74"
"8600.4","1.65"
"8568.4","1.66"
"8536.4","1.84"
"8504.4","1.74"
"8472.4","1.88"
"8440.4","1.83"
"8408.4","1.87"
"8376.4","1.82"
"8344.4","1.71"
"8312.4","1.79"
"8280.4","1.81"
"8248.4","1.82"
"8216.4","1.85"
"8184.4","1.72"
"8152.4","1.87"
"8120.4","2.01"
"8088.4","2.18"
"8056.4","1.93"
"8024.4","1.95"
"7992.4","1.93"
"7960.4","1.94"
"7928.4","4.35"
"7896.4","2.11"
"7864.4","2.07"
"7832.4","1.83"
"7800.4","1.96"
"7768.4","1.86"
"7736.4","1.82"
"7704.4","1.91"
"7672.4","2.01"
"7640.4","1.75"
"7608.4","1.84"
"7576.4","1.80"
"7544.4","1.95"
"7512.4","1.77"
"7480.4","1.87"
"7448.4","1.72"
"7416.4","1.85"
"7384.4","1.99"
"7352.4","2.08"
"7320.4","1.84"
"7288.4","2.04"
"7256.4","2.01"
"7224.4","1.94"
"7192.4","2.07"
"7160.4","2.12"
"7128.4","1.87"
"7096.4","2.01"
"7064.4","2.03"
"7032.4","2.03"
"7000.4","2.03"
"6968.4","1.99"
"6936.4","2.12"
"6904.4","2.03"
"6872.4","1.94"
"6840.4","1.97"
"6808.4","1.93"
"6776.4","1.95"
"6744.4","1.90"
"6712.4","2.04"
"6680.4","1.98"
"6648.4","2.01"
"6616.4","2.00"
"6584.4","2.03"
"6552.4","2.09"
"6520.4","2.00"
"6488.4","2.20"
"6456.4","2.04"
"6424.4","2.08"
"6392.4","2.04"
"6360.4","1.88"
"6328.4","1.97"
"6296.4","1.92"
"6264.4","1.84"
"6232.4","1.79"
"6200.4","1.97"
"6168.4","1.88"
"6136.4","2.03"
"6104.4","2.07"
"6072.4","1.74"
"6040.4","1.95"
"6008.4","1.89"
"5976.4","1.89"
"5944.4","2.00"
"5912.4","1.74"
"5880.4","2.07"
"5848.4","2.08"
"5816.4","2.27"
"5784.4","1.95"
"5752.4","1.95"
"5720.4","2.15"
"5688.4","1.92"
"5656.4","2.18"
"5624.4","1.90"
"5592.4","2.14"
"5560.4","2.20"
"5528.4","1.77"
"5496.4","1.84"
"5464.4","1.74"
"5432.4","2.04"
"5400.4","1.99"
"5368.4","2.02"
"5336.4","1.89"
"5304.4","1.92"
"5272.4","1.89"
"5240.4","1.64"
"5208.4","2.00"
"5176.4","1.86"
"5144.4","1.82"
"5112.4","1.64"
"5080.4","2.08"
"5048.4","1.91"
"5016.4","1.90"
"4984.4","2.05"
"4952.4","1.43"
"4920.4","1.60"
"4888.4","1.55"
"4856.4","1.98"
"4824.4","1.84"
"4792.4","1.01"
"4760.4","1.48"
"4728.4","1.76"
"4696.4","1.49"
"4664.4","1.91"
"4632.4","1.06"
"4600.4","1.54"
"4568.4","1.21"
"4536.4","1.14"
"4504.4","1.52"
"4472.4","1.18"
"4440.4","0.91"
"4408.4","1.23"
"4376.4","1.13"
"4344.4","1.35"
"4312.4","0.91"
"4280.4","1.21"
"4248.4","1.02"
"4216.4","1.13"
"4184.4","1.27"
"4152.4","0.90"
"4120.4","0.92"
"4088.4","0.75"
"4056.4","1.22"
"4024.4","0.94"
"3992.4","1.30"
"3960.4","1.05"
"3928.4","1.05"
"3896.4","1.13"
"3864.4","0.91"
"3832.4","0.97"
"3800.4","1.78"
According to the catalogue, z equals 0.21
